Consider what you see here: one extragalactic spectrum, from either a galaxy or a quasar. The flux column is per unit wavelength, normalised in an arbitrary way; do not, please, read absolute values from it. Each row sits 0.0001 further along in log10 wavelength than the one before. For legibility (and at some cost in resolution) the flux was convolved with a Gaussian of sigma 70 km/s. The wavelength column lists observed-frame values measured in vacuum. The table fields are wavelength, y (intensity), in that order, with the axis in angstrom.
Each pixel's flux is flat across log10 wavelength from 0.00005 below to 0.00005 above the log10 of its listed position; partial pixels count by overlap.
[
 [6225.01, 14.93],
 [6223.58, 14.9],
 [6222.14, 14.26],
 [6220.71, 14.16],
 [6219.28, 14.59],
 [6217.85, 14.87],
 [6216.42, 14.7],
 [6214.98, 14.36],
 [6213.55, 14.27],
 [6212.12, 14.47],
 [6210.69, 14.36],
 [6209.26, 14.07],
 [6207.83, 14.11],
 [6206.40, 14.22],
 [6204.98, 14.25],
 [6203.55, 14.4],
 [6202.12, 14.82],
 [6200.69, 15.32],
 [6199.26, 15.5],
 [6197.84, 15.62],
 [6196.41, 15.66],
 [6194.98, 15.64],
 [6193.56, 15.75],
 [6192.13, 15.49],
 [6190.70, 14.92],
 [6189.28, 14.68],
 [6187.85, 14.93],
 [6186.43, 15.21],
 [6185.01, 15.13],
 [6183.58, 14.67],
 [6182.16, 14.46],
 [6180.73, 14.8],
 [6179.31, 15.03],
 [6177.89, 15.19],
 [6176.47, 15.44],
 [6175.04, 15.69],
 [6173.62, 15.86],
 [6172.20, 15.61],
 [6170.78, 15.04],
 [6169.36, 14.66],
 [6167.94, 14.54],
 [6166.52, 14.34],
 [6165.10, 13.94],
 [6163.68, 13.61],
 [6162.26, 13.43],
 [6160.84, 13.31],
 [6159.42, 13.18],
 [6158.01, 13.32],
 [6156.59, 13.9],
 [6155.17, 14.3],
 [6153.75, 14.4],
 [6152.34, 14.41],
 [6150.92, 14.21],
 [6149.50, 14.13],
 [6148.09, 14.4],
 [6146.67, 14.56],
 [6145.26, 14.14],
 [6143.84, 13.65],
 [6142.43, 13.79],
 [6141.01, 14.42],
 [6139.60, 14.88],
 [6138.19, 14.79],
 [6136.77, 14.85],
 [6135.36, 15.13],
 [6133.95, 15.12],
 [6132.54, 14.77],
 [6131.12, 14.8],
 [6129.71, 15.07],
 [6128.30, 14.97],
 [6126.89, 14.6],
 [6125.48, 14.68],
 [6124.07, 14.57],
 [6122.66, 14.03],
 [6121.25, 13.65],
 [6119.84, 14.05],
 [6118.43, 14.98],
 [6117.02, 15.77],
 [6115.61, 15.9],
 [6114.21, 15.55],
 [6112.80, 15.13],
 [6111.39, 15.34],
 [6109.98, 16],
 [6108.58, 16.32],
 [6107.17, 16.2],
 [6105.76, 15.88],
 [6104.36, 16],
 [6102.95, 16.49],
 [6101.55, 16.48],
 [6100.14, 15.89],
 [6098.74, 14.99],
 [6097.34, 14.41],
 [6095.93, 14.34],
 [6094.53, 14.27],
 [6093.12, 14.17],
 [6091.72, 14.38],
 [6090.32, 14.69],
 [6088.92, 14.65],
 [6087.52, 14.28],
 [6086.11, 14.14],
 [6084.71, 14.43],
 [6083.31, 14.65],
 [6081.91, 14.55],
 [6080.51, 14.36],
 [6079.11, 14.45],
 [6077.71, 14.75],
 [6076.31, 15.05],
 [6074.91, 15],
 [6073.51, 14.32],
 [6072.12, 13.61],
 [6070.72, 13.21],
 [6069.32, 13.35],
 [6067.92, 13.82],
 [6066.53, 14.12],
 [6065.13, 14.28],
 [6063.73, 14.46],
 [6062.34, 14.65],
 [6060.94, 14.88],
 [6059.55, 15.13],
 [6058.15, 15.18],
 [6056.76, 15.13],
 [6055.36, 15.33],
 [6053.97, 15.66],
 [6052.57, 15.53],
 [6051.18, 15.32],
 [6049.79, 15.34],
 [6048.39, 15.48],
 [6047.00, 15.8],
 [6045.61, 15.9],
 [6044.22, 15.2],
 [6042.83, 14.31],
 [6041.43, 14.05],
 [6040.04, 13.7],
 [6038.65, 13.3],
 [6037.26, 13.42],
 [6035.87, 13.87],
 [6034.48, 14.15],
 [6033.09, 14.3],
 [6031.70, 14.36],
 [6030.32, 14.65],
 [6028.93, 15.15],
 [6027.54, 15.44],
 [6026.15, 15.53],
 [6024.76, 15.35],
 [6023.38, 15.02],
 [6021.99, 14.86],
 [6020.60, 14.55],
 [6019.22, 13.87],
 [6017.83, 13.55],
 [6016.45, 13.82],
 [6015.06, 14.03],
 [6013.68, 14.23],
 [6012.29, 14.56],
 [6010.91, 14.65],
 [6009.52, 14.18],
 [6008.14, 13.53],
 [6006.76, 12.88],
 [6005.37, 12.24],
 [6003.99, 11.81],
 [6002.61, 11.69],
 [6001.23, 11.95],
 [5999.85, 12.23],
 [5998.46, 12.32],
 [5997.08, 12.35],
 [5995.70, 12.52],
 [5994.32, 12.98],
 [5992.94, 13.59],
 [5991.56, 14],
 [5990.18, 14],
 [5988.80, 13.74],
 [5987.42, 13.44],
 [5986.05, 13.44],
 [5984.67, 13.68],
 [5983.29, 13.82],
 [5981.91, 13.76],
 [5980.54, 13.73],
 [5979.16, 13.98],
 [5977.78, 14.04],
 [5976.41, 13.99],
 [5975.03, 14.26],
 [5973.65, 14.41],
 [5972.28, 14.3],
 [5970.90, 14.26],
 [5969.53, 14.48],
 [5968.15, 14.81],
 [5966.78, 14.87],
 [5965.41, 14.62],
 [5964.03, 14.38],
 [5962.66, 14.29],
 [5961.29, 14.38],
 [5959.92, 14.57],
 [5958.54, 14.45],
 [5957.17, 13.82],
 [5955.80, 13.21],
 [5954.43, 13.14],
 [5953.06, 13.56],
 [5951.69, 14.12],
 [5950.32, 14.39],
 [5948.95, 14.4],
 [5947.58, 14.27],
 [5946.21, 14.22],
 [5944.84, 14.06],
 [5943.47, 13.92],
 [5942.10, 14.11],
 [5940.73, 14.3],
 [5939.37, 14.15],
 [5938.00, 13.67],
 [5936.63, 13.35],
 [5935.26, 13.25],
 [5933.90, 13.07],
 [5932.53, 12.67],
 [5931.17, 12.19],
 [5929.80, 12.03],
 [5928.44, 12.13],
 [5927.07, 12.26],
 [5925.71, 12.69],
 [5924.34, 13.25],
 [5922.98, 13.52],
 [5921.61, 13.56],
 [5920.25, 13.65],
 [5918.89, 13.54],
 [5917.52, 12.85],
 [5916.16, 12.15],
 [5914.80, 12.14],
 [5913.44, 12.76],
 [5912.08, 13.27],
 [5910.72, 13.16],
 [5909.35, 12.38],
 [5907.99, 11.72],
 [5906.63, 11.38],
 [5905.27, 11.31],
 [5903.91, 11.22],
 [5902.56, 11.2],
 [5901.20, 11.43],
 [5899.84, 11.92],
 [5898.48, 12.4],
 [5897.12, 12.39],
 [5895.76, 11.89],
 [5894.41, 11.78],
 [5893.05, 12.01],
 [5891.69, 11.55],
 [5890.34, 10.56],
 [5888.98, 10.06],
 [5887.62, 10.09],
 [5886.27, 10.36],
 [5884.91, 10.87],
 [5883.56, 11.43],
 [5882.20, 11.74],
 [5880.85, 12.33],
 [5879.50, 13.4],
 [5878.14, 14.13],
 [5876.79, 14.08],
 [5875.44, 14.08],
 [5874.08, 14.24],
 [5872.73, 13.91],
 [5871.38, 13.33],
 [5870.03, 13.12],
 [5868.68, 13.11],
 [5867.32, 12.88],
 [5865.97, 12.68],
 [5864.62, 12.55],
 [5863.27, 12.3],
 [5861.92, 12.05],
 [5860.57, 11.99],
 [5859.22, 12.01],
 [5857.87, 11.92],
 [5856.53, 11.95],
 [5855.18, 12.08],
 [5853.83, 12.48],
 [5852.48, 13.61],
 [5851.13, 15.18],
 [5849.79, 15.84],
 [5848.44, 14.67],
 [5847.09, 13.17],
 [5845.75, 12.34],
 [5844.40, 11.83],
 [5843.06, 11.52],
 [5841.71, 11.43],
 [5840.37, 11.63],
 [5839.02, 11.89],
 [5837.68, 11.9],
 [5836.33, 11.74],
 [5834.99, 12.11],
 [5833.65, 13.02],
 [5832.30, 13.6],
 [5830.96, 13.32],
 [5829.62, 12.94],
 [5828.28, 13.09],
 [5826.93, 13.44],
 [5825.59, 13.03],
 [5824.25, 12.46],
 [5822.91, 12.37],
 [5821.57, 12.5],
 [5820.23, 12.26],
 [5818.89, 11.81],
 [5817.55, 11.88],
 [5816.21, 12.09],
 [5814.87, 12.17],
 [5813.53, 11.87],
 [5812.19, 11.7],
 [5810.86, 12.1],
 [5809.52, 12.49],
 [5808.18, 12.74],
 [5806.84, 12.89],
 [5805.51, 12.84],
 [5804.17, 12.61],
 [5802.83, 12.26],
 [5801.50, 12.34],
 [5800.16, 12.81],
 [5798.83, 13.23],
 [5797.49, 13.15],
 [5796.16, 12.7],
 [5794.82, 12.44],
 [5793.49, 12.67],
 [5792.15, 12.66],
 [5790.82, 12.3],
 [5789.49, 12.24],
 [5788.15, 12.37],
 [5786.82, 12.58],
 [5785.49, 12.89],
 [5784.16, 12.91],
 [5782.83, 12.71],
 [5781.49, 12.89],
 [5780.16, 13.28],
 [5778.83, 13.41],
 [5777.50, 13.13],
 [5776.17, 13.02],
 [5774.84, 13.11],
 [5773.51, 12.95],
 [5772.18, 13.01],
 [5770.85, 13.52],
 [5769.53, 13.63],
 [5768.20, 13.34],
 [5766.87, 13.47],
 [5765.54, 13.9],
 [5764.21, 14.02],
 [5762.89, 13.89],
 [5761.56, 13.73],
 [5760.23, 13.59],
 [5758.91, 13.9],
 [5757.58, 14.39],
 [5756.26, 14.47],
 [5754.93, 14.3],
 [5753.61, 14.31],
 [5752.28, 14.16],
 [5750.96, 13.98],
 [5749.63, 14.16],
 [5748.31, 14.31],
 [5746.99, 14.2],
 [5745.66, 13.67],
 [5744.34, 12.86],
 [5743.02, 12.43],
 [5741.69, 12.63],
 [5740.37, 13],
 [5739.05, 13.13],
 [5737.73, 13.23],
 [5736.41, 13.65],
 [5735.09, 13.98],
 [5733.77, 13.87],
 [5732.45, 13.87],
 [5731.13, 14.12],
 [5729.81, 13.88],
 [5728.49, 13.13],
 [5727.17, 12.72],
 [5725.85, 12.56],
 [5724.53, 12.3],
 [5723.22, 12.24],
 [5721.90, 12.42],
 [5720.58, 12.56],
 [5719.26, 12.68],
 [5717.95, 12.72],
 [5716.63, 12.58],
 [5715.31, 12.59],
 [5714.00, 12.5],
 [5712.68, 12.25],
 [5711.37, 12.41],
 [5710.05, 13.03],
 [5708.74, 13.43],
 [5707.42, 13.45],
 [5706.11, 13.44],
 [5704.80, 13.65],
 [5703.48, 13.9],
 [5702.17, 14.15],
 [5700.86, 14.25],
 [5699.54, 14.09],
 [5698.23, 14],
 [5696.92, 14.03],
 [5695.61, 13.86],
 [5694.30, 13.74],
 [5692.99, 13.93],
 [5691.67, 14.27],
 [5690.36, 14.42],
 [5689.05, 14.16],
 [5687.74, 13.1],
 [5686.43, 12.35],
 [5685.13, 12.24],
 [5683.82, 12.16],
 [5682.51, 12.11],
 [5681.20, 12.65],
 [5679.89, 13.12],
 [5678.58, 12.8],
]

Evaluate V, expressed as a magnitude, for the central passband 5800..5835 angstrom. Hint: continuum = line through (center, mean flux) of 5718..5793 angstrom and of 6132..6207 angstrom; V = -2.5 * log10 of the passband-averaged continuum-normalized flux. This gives 0.08 mag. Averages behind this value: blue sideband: 13.3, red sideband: 14.7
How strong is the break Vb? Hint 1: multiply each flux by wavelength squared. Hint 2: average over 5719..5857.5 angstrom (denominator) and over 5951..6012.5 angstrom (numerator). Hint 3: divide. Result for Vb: 1.12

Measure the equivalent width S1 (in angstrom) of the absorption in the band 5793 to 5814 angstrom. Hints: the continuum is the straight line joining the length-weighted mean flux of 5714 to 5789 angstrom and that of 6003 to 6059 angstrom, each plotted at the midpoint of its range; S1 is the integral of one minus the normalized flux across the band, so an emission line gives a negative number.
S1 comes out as 1.5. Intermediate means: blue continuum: 13.3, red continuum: 14.5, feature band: 12.6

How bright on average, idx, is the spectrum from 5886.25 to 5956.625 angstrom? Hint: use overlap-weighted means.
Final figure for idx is 12.7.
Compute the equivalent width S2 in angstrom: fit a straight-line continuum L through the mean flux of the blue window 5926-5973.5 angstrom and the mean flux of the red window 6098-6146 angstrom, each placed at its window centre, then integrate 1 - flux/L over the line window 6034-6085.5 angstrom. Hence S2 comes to 0.1 angstrom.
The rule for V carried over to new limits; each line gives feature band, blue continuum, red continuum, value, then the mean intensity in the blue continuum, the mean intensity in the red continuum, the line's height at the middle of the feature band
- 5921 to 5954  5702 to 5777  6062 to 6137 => 0.055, 13.4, 14.8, 14.2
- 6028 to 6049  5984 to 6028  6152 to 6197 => -0.053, 13.6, 14.7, 13.8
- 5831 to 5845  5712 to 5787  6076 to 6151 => 0.132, 13.3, 14.9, 13.7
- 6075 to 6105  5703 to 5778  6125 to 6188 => -0.034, 13.4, 14.6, 14.4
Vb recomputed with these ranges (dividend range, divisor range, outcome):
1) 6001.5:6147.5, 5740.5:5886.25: 1.24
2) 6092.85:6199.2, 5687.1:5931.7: 1.29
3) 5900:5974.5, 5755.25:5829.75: 1.09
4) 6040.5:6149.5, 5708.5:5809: 1.26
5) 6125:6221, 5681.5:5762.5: 1.27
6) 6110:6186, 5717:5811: 1.26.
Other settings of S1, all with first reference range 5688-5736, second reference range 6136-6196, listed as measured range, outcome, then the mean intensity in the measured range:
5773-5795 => 1.22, 12.8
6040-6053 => -0.78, 15.1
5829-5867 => 3.03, 12.6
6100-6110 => -1.22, 16.2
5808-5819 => 1.26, 12.1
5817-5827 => 0.91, 12.4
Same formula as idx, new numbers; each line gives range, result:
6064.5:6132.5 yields 14.8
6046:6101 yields 14.7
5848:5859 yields 13.4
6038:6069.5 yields 14.8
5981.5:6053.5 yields 14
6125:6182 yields 14.5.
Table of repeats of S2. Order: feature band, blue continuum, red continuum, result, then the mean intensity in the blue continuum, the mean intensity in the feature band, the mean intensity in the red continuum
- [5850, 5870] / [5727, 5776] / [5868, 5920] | -0.21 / 13.6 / 12.7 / 12.3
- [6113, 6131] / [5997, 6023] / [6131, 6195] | -0.69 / 13.4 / 14.8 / 14.6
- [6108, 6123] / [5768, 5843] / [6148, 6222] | -0.95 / 12.6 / 15.2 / 14.6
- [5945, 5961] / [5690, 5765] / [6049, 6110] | 0.38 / 13.5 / 14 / 14.9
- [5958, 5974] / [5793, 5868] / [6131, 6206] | -1.27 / 12.6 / 14.5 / 14.7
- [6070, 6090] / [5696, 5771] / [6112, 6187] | 0.02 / 13.5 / 14.4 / 14.6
